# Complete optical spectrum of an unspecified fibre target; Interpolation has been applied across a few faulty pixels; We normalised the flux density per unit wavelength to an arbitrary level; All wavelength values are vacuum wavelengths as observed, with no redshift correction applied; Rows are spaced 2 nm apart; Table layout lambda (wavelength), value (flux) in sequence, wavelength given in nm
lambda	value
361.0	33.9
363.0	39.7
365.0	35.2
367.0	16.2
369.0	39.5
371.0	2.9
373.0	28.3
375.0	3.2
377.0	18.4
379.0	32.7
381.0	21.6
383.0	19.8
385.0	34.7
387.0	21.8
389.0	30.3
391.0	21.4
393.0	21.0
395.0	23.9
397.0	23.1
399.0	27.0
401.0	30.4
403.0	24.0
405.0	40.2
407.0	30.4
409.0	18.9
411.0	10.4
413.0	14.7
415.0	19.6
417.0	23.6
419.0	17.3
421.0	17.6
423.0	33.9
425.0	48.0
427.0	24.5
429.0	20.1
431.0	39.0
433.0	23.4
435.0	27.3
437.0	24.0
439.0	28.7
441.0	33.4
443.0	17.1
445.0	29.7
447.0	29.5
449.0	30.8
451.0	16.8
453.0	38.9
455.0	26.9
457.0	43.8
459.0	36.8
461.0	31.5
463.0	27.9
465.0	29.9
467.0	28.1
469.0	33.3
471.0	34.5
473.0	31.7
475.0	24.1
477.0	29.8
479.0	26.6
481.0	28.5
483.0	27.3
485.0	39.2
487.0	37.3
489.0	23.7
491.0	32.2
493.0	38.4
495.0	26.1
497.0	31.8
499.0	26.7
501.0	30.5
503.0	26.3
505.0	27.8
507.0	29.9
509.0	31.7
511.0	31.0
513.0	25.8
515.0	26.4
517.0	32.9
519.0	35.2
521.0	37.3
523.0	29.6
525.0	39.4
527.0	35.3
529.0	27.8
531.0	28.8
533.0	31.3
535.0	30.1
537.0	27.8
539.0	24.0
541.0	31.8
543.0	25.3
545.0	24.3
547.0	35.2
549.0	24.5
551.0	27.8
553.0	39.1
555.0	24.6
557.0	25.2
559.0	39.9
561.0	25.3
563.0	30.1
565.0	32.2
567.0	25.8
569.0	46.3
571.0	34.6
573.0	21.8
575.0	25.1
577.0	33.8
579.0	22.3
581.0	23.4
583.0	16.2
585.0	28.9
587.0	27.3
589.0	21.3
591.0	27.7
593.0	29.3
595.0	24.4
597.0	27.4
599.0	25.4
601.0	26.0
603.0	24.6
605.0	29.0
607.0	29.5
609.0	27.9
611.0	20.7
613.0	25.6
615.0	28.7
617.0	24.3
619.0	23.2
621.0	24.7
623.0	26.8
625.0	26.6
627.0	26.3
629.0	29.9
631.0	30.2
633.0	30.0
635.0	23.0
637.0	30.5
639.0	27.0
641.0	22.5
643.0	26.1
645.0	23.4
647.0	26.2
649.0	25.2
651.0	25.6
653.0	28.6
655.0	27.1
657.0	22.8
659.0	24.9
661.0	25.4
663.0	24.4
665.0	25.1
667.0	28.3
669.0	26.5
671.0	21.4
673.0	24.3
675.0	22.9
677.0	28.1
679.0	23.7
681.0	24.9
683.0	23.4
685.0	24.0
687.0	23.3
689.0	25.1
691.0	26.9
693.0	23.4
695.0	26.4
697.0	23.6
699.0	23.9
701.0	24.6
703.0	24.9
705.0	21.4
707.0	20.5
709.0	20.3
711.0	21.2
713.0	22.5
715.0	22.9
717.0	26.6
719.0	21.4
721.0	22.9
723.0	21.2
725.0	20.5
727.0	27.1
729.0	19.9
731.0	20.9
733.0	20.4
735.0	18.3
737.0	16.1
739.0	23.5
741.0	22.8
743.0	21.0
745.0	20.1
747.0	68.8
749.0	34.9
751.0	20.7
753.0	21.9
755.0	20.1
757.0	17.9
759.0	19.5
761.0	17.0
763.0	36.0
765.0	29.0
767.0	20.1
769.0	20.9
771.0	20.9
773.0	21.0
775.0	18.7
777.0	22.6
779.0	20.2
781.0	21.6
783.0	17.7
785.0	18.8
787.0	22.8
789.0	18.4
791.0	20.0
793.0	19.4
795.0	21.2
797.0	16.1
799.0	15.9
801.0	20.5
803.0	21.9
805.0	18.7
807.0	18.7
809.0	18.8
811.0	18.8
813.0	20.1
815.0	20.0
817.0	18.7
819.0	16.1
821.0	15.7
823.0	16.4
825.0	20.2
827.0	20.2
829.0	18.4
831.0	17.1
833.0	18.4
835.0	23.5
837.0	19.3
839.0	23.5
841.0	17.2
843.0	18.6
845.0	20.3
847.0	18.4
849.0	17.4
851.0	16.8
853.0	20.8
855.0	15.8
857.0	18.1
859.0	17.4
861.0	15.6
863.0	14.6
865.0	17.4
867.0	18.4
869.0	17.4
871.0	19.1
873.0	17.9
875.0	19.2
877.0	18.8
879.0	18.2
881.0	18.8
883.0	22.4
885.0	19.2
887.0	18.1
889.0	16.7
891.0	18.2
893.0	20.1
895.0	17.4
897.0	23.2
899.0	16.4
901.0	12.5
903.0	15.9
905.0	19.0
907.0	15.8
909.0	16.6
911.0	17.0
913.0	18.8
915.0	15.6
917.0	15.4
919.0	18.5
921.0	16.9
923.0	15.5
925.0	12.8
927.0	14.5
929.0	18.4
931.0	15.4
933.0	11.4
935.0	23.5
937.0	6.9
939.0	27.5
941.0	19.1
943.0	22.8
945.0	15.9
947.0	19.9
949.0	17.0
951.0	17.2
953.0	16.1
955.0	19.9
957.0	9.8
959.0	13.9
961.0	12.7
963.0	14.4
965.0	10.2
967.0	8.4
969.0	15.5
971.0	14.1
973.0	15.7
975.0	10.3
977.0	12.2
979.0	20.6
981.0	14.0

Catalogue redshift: 0.14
